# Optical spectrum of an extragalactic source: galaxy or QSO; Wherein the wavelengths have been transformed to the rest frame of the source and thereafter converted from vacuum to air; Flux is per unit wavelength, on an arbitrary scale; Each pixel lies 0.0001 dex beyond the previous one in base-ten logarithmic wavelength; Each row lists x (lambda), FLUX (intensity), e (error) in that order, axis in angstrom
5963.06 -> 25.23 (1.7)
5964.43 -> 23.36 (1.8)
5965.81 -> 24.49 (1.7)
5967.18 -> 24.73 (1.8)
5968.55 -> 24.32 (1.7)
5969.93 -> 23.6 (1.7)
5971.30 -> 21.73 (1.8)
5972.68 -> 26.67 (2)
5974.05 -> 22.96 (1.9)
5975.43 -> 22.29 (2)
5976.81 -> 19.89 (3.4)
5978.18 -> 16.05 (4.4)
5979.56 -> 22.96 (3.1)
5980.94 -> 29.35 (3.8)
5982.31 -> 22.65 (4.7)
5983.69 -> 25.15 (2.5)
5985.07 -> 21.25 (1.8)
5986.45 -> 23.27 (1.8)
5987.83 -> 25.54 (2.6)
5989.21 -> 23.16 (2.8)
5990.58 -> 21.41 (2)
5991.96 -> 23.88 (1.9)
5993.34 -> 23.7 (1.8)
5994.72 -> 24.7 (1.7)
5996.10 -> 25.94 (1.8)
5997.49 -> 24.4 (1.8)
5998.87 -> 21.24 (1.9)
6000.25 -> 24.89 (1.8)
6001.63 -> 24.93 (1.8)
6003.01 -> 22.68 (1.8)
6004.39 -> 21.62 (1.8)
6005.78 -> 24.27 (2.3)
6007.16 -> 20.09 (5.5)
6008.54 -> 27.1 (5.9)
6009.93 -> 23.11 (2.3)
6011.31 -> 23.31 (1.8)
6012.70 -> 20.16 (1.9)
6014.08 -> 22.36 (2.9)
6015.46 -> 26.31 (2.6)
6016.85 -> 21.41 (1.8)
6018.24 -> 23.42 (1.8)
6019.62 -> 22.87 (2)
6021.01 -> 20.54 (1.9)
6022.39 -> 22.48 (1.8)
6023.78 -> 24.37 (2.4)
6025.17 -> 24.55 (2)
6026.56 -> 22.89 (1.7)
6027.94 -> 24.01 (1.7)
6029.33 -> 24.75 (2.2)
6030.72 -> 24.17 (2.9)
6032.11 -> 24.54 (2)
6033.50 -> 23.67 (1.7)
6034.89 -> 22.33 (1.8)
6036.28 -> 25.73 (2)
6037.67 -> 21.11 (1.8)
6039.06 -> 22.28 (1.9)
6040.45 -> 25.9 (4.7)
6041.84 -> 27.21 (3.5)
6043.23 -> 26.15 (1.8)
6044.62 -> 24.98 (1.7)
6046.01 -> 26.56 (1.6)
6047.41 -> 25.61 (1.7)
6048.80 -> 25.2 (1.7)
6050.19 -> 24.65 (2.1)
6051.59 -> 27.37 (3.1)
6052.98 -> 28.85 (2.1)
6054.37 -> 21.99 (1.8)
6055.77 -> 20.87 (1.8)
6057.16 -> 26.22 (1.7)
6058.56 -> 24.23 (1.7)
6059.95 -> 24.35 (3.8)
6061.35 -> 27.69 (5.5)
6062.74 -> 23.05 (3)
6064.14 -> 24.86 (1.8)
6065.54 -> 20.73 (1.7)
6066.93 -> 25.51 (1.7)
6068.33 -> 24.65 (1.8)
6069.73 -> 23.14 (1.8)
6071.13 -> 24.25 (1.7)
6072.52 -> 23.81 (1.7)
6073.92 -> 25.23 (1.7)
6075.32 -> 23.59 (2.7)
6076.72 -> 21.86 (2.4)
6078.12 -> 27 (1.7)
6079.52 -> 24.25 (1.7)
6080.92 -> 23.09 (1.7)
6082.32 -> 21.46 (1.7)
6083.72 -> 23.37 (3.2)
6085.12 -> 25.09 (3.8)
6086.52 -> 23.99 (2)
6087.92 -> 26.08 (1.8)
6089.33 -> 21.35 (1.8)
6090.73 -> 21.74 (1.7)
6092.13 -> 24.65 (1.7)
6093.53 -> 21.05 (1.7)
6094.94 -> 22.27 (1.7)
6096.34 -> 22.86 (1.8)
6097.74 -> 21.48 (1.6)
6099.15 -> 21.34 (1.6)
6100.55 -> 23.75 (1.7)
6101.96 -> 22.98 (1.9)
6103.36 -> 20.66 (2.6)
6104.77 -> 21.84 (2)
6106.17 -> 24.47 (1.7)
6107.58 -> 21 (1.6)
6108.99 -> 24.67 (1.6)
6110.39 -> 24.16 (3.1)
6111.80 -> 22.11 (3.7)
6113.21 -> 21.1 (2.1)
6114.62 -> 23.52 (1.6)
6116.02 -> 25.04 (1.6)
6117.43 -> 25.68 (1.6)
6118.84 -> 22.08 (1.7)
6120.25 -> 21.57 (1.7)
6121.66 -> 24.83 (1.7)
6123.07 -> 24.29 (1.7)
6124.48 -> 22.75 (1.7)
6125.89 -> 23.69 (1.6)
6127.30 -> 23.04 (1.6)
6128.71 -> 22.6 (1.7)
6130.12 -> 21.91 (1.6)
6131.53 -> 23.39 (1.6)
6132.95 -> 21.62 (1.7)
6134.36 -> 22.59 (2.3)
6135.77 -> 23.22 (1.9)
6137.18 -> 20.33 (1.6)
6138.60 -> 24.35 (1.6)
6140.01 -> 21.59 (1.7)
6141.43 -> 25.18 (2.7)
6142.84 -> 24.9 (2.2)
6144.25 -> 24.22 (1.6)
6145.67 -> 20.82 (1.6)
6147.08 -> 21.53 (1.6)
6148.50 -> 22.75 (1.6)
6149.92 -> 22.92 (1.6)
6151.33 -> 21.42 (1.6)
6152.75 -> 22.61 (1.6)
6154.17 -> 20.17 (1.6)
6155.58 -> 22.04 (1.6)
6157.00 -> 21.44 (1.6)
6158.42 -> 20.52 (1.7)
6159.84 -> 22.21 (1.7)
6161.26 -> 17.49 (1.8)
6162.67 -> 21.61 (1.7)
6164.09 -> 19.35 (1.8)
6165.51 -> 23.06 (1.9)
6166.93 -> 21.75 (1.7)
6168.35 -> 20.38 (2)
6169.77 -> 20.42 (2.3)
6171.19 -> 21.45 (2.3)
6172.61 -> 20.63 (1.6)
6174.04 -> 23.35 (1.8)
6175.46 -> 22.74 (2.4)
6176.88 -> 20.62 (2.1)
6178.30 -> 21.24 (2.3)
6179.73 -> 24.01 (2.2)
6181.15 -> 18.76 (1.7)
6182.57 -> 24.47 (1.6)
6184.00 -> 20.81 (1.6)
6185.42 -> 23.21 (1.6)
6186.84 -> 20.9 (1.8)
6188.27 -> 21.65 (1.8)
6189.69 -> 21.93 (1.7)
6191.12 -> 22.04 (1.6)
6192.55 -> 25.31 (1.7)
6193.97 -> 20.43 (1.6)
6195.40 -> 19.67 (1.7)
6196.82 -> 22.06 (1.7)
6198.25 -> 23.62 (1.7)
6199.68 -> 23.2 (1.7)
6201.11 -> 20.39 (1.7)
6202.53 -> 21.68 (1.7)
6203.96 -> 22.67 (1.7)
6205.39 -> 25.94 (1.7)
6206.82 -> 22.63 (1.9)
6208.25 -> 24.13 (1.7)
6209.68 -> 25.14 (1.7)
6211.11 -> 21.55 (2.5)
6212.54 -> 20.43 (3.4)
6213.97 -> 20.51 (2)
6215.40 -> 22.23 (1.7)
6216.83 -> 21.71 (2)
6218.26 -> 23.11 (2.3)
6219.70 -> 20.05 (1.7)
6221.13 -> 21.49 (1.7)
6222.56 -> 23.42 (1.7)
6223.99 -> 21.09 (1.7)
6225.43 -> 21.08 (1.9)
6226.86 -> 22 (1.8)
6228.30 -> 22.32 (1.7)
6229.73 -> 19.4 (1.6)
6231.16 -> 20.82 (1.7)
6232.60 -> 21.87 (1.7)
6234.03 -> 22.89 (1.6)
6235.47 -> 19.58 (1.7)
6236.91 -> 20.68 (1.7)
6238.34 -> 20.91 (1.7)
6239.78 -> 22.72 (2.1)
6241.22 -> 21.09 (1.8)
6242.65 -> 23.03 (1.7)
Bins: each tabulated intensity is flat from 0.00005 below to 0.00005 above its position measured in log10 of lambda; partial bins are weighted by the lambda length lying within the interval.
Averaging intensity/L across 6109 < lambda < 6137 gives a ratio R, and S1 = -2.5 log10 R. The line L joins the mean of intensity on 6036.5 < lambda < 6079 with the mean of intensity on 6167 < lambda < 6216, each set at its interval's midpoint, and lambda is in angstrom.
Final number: 0.01 mag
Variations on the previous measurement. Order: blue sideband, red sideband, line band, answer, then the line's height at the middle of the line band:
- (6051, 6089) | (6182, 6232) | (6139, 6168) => 0.051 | 22.9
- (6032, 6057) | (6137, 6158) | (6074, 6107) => 0.030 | 23.7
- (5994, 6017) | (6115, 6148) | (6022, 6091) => -0.043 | 23.3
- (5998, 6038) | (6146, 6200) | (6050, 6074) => -0.077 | 22.8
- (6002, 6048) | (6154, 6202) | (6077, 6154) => -0.025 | 22.5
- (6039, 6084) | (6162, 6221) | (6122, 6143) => 0.007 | 23.2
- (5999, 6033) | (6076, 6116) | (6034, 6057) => -0.073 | 23.2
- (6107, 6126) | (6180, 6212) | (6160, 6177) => 0.078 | 22.7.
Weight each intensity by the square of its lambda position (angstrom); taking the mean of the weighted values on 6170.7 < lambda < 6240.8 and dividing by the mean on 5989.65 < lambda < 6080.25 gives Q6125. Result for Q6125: 1.0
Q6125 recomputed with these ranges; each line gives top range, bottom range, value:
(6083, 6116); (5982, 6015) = 1.01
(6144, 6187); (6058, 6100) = 0.94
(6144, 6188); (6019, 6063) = 0.92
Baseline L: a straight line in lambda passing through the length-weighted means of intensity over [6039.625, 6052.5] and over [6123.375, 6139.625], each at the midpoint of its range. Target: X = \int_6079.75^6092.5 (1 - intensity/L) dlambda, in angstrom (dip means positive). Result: 0.5 angstrom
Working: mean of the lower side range 26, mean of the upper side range 22.7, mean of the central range 23.4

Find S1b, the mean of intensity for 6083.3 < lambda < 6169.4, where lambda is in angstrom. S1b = 22.6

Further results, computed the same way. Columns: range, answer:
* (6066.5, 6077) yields 24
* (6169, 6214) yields 22.1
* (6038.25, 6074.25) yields 24.8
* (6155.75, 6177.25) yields 21.2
